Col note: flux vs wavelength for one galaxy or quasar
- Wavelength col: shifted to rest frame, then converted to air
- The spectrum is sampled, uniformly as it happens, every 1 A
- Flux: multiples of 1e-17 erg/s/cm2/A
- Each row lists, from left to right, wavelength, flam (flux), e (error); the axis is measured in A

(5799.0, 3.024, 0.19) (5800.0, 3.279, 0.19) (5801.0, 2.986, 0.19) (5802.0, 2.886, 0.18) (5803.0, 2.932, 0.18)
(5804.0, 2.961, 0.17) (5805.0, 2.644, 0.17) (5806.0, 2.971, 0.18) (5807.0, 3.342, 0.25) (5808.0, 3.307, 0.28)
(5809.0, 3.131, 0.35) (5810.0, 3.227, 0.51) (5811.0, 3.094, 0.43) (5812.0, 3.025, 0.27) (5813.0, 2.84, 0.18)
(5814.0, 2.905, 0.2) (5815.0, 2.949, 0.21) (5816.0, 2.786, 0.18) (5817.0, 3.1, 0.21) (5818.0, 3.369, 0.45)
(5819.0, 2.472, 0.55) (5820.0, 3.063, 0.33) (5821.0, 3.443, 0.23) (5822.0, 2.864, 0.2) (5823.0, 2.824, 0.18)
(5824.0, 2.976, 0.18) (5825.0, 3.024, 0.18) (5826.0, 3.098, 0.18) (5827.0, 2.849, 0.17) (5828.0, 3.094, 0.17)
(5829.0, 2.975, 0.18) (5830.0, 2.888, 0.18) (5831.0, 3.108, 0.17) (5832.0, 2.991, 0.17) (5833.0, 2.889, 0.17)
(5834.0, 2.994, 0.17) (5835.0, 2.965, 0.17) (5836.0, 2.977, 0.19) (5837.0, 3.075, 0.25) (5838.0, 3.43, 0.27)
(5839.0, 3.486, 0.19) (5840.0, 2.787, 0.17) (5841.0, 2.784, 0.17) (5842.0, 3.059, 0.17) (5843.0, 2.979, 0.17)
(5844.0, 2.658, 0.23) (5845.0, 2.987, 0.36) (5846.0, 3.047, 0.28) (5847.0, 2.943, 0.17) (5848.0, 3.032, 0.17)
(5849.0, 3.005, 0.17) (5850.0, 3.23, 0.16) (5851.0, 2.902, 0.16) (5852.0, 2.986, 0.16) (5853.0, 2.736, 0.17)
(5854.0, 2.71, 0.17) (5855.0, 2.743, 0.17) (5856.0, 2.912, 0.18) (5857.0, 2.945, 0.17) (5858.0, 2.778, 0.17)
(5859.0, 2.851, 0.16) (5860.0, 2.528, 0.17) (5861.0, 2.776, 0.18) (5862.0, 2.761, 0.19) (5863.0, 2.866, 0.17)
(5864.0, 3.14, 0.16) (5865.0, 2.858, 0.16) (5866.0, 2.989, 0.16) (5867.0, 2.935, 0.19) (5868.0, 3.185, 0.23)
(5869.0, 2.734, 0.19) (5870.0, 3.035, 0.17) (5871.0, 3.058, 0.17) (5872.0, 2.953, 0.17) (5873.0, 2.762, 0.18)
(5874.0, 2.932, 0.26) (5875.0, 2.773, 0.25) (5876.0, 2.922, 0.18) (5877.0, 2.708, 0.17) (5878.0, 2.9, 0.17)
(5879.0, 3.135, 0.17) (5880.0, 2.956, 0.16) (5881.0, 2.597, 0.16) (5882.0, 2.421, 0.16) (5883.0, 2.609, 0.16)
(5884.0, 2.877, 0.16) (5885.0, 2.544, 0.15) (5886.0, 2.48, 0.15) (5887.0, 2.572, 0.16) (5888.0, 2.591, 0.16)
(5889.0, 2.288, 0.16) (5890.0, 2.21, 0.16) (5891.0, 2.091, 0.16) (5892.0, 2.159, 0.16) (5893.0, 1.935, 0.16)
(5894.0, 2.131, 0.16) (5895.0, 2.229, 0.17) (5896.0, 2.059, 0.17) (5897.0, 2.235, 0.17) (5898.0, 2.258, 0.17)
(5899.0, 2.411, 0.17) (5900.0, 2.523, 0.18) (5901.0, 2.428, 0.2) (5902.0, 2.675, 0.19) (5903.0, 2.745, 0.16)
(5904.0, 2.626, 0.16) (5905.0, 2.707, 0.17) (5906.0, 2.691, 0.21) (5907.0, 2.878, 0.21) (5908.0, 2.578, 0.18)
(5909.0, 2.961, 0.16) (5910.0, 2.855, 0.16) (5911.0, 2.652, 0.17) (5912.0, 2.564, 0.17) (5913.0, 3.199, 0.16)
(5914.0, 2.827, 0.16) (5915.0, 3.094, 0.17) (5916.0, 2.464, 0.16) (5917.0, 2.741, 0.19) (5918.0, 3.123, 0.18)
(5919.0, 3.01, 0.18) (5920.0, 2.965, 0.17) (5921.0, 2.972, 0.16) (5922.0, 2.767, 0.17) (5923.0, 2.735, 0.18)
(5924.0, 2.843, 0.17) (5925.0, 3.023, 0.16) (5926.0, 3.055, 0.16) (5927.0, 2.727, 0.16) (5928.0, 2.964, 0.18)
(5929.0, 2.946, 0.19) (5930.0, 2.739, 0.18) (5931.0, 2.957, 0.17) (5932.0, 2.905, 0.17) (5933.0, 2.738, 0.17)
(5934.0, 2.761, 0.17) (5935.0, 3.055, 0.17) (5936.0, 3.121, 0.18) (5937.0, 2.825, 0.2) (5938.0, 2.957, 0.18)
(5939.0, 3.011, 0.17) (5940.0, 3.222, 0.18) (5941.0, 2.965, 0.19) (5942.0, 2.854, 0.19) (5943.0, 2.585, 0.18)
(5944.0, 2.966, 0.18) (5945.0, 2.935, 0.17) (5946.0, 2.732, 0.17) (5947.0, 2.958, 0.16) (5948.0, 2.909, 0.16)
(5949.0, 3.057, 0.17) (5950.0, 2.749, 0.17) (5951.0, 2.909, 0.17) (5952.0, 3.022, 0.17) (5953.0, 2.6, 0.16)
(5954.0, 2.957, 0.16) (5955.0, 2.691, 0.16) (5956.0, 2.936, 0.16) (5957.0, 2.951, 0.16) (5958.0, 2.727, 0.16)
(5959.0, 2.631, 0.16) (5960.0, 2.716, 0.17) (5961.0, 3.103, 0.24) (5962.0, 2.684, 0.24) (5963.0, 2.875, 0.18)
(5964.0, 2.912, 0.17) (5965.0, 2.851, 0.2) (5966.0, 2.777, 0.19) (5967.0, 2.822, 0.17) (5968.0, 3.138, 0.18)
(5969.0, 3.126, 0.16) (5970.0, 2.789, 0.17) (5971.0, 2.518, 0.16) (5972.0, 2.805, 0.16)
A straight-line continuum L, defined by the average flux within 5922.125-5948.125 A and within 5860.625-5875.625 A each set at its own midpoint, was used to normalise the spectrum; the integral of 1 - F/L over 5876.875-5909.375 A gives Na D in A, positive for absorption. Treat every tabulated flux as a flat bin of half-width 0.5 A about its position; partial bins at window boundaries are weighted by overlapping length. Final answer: 4.4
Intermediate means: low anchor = 2.92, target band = 2.52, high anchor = 2.9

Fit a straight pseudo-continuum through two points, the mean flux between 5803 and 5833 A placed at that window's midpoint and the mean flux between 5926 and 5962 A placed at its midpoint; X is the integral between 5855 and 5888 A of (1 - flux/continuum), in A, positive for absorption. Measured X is 1.5 A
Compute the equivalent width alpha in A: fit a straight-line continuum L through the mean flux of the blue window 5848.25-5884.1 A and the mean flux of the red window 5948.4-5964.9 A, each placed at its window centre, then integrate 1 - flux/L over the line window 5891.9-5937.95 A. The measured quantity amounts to 2.2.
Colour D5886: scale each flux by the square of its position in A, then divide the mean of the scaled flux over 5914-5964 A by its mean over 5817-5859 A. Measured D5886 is 1.00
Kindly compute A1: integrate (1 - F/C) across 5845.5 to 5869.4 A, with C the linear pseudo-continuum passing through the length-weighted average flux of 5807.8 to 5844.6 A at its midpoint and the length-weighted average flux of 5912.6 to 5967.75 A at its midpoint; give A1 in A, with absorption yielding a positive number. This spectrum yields 0.6 A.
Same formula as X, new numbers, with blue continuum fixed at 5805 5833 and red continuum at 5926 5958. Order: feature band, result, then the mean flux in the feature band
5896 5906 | 1.5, 2.5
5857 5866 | 0.4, 2.84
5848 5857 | 0.2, 2.91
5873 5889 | 1.3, 2.72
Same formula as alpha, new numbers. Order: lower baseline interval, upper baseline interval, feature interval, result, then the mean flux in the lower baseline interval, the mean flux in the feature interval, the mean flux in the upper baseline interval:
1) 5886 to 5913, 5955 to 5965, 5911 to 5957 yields -3.7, 2.48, 2.89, 2.83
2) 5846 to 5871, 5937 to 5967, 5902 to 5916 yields 0.5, 2.91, 2.78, 2.87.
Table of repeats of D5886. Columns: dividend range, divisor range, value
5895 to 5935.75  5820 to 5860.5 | 0.95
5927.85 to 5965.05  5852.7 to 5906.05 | 1.11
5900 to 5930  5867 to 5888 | 1.02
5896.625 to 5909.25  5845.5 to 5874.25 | 0.90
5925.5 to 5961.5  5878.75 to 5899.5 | 1.22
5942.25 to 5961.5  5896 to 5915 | 1.09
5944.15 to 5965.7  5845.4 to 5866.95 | 1.02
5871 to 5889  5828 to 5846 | 0.93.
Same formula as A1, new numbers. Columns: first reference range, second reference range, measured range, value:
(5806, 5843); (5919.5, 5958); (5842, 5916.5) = 6.1 A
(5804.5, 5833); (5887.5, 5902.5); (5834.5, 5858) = -1.9 A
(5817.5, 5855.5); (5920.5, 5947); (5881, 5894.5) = 2.5 A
